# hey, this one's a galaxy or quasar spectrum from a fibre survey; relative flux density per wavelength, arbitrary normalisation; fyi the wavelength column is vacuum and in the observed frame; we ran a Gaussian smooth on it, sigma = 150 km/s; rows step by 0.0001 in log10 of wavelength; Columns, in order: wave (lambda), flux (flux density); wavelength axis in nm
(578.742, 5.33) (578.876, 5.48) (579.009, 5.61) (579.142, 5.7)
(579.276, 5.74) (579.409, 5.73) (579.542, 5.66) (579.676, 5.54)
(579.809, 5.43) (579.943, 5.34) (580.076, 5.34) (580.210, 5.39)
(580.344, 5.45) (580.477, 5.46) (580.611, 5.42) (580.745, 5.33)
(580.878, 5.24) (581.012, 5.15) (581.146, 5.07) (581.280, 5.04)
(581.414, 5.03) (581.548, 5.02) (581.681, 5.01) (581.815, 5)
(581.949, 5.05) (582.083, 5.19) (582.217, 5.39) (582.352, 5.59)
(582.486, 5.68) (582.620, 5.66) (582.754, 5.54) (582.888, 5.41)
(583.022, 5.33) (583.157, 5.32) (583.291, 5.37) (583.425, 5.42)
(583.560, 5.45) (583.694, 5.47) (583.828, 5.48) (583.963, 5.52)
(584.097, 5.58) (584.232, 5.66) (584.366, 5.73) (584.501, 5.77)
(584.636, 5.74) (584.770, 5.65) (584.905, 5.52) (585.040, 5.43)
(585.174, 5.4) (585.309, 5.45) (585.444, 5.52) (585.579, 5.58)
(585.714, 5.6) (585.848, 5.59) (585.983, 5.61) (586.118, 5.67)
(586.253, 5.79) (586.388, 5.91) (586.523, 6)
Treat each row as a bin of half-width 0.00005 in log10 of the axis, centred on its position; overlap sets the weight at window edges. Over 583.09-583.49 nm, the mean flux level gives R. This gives 5.38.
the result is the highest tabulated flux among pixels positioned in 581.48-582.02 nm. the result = 5.05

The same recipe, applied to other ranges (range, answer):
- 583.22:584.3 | 5.66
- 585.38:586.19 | 5.67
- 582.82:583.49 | 5.42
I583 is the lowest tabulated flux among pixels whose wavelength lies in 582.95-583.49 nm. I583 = 5.32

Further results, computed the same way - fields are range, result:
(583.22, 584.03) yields 5.37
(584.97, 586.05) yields 5.4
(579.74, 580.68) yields 5.34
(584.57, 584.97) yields 5.52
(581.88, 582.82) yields 5.05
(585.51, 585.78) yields 5.58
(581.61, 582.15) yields 5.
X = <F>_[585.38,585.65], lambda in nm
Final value 5.54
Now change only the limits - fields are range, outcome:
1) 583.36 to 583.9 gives 5.45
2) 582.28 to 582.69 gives 5.63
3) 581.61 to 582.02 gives 5.03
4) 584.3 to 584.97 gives 5.68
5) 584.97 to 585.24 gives 5.42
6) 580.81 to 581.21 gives 5.16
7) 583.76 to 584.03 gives 5.5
